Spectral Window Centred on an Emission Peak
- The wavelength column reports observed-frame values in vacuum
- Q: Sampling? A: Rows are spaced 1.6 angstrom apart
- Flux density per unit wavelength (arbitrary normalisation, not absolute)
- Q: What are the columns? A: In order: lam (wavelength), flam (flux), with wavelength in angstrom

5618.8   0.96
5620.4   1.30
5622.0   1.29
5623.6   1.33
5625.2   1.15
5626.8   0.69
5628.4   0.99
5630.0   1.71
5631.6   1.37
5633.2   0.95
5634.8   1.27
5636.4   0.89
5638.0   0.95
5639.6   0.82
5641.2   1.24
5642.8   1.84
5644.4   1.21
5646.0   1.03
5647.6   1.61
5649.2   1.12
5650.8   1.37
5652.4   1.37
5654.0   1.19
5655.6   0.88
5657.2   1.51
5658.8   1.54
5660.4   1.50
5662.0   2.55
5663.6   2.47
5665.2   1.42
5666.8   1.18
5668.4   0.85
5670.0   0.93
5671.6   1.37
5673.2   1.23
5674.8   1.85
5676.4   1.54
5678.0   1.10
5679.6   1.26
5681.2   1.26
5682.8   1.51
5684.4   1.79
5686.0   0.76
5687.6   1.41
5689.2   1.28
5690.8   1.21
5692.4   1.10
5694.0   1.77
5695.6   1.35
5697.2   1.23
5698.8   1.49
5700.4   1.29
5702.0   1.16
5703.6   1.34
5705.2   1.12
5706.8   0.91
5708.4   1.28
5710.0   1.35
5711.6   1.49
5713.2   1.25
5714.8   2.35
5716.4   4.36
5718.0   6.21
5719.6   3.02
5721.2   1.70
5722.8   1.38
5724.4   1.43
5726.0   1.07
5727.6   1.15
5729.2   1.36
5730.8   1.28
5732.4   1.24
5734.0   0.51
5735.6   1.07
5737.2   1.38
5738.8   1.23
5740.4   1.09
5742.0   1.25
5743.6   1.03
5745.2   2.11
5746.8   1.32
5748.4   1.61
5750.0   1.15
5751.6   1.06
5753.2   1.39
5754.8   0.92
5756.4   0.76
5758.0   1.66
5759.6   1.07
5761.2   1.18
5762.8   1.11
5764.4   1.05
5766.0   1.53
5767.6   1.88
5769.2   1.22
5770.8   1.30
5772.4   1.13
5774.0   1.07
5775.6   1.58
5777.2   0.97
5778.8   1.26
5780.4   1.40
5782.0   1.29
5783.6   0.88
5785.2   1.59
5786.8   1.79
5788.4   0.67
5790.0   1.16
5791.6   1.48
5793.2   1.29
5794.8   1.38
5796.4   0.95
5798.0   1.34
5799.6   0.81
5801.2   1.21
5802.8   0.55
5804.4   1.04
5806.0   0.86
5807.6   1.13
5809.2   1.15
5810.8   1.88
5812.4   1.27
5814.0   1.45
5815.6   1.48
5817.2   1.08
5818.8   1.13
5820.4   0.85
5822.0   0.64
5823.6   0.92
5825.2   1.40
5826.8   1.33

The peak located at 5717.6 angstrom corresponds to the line [O III] 5007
